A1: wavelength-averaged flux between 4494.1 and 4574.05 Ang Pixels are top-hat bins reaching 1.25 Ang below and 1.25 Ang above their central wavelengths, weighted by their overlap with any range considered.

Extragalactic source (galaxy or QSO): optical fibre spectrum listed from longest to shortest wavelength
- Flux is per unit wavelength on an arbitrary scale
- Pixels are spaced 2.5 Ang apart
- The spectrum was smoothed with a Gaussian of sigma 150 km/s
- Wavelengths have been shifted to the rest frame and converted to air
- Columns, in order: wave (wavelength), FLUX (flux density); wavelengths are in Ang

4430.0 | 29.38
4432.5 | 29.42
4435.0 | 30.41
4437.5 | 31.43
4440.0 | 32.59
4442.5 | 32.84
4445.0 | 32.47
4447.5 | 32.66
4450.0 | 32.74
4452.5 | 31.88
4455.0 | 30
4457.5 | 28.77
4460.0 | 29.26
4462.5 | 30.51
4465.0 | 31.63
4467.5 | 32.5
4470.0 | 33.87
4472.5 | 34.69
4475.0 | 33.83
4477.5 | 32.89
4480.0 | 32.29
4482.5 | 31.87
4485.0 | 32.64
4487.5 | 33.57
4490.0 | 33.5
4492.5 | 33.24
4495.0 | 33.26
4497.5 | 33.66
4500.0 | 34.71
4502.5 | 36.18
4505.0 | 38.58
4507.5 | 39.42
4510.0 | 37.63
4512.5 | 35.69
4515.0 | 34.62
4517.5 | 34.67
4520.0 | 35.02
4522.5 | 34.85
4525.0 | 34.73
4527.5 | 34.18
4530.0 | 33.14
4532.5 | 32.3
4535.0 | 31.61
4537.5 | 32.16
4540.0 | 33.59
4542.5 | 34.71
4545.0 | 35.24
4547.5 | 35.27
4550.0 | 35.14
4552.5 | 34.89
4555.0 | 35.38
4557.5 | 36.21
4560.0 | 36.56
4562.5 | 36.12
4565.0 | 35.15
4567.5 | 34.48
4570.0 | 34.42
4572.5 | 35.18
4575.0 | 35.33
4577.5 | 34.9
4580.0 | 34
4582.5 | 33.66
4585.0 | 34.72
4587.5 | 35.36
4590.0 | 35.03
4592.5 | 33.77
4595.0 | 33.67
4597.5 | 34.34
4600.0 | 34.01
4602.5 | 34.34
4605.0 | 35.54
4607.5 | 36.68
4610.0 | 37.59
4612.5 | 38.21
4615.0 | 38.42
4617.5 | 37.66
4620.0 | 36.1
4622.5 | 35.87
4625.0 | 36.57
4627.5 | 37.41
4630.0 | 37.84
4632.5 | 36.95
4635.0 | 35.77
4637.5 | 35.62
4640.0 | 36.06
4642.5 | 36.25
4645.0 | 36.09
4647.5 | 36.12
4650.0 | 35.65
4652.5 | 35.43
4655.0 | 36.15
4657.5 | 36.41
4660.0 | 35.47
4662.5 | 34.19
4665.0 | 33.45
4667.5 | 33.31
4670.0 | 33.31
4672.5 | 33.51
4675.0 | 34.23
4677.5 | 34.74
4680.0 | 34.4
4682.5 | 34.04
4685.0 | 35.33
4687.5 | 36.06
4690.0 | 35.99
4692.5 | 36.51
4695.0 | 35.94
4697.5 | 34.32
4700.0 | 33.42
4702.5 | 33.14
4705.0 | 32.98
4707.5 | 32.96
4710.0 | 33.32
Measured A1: 35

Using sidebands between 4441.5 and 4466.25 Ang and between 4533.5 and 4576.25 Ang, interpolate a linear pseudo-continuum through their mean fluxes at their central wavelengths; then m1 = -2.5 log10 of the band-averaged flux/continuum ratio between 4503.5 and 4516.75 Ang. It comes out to -0.12 mag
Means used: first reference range 31.3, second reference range 34.8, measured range 37.1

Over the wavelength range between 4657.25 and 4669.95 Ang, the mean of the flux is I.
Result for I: 34.3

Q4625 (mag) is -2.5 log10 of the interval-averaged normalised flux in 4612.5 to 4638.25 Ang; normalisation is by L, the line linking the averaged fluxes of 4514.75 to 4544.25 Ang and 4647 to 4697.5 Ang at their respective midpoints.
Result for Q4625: -0.07 mag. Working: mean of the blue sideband 33.8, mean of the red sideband 35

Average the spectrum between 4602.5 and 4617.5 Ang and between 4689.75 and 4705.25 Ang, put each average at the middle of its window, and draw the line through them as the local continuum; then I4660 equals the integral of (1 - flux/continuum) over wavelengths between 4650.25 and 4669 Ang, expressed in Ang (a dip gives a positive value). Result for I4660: 0.4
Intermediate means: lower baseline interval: 37.1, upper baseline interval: 34.6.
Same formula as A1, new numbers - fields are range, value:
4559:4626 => 35.5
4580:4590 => 34.6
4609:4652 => 36.7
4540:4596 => 34.9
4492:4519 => 35.7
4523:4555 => 34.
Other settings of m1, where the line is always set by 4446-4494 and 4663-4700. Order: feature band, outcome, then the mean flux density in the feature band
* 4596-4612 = -0.06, 35.5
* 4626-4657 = -0.07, 36.3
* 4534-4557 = -0.04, 34.3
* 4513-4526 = -0.07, 34.8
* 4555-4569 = -0.08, 35.7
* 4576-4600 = -0.03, 34.4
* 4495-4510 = -0.12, 36.3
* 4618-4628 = -0.08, 36.5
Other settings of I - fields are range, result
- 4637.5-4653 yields 35.9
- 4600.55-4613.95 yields 36.4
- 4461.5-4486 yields 32.7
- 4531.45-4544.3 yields 33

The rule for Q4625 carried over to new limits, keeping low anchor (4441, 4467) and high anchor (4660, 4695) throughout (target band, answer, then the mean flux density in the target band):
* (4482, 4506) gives -0.07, 34.1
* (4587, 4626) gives -0.07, 35.8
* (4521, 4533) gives -0.05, 34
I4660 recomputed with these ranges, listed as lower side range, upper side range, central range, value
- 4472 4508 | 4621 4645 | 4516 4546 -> 0.8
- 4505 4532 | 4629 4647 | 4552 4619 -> 1.0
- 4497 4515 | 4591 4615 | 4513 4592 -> 3.2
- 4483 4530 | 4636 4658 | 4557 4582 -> 0.2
